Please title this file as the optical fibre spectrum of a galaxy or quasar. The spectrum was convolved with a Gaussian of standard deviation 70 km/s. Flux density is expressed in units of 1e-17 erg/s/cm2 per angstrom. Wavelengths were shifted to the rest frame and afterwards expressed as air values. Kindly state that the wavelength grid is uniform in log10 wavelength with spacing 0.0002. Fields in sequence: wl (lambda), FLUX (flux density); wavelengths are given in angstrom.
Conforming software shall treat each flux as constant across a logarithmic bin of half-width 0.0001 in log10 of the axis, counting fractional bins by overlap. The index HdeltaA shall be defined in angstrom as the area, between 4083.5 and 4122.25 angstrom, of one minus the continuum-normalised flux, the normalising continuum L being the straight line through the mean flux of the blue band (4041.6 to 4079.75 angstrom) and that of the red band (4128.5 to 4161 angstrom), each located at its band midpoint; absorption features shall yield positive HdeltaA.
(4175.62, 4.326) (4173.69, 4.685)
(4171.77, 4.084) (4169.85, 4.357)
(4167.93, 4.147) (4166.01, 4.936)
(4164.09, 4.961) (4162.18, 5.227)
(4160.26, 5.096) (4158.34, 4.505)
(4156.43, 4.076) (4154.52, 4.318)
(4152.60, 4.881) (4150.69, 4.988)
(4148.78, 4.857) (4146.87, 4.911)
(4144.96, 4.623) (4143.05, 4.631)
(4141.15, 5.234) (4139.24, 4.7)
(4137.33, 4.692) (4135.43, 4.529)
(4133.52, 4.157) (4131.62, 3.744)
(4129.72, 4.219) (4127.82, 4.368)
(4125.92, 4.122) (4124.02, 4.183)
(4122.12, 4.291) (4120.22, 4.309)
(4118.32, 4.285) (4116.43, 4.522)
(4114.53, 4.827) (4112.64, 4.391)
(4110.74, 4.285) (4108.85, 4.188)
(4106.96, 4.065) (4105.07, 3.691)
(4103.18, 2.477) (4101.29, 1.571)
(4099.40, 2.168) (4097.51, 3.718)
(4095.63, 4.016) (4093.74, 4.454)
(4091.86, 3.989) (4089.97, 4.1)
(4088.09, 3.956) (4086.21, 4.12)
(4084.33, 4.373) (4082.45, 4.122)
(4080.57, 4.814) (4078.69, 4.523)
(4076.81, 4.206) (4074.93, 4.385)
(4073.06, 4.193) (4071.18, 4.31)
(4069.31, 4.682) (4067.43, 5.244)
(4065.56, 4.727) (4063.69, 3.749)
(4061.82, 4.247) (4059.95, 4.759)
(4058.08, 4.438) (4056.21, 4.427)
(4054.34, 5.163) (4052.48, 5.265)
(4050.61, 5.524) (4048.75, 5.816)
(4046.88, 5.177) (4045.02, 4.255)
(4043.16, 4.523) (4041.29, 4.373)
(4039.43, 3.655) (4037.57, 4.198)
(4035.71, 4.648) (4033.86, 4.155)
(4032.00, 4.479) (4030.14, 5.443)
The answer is 6.3 angstrom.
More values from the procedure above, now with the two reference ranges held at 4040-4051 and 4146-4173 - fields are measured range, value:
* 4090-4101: 2.8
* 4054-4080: 1.8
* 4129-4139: 0.9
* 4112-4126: 1.1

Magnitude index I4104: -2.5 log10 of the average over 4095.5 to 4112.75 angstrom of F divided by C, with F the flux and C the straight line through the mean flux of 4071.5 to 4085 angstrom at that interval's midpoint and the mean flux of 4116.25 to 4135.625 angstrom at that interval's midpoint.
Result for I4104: 0.26 mag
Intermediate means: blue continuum 4.37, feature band 3.39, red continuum 4.23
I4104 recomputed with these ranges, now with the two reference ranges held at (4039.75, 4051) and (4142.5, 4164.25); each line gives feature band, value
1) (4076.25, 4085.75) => 0.10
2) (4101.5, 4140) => 0.15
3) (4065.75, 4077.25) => 0.07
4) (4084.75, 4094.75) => 0.16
